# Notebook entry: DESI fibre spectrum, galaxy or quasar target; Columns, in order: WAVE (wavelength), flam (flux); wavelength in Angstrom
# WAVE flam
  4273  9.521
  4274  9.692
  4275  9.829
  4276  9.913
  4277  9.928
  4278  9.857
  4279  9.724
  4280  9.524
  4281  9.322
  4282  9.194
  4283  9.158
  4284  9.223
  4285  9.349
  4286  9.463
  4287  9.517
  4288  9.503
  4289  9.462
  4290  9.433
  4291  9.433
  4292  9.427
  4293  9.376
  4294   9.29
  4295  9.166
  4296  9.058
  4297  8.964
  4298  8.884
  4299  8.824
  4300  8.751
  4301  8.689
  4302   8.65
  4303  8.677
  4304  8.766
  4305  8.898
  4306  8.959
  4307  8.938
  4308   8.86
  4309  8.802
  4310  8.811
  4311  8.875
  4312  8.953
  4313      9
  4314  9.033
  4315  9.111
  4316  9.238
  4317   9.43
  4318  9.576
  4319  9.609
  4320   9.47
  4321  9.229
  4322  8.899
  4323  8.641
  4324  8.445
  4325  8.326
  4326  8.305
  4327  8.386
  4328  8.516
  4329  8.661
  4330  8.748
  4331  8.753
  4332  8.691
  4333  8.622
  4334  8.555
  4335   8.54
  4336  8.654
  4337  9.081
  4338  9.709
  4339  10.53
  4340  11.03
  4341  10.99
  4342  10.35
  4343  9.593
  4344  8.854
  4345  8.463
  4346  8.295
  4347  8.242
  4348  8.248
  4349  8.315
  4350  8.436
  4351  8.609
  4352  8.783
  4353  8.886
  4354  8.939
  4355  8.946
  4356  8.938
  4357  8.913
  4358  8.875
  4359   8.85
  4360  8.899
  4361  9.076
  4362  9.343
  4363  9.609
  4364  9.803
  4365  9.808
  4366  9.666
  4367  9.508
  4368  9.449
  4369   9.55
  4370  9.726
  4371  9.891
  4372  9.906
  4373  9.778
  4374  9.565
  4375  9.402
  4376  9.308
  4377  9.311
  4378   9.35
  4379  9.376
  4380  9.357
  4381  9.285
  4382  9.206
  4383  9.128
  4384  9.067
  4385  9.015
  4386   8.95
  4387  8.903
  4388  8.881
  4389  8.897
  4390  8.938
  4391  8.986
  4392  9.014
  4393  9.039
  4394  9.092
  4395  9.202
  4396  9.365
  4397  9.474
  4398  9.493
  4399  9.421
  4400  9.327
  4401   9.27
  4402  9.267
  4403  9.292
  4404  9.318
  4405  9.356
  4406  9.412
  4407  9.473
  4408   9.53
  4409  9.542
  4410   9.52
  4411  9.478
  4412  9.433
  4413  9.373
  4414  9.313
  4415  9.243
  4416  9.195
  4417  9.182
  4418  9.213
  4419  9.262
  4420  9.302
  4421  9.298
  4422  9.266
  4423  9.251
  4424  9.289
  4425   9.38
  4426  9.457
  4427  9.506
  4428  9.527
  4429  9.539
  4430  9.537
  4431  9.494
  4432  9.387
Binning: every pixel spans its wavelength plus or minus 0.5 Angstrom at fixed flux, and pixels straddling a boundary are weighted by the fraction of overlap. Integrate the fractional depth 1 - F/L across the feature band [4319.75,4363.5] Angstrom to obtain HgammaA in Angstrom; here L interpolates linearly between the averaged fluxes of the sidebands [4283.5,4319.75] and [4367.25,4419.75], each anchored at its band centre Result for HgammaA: 1.16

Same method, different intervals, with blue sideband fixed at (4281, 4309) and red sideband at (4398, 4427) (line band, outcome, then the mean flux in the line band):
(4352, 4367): 0.1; 9.18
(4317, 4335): 0.7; 8.8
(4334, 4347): -0.3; 9.42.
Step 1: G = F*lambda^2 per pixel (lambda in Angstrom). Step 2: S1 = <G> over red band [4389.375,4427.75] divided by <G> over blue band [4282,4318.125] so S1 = 1.08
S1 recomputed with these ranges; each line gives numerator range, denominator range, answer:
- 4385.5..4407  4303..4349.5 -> 1.06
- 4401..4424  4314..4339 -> 1.09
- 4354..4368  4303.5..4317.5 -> 1.05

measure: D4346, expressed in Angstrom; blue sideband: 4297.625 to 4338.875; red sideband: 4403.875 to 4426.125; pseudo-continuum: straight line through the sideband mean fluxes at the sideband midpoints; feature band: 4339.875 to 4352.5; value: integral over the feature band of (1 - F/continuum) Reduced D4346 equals 0.0 Angstrom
